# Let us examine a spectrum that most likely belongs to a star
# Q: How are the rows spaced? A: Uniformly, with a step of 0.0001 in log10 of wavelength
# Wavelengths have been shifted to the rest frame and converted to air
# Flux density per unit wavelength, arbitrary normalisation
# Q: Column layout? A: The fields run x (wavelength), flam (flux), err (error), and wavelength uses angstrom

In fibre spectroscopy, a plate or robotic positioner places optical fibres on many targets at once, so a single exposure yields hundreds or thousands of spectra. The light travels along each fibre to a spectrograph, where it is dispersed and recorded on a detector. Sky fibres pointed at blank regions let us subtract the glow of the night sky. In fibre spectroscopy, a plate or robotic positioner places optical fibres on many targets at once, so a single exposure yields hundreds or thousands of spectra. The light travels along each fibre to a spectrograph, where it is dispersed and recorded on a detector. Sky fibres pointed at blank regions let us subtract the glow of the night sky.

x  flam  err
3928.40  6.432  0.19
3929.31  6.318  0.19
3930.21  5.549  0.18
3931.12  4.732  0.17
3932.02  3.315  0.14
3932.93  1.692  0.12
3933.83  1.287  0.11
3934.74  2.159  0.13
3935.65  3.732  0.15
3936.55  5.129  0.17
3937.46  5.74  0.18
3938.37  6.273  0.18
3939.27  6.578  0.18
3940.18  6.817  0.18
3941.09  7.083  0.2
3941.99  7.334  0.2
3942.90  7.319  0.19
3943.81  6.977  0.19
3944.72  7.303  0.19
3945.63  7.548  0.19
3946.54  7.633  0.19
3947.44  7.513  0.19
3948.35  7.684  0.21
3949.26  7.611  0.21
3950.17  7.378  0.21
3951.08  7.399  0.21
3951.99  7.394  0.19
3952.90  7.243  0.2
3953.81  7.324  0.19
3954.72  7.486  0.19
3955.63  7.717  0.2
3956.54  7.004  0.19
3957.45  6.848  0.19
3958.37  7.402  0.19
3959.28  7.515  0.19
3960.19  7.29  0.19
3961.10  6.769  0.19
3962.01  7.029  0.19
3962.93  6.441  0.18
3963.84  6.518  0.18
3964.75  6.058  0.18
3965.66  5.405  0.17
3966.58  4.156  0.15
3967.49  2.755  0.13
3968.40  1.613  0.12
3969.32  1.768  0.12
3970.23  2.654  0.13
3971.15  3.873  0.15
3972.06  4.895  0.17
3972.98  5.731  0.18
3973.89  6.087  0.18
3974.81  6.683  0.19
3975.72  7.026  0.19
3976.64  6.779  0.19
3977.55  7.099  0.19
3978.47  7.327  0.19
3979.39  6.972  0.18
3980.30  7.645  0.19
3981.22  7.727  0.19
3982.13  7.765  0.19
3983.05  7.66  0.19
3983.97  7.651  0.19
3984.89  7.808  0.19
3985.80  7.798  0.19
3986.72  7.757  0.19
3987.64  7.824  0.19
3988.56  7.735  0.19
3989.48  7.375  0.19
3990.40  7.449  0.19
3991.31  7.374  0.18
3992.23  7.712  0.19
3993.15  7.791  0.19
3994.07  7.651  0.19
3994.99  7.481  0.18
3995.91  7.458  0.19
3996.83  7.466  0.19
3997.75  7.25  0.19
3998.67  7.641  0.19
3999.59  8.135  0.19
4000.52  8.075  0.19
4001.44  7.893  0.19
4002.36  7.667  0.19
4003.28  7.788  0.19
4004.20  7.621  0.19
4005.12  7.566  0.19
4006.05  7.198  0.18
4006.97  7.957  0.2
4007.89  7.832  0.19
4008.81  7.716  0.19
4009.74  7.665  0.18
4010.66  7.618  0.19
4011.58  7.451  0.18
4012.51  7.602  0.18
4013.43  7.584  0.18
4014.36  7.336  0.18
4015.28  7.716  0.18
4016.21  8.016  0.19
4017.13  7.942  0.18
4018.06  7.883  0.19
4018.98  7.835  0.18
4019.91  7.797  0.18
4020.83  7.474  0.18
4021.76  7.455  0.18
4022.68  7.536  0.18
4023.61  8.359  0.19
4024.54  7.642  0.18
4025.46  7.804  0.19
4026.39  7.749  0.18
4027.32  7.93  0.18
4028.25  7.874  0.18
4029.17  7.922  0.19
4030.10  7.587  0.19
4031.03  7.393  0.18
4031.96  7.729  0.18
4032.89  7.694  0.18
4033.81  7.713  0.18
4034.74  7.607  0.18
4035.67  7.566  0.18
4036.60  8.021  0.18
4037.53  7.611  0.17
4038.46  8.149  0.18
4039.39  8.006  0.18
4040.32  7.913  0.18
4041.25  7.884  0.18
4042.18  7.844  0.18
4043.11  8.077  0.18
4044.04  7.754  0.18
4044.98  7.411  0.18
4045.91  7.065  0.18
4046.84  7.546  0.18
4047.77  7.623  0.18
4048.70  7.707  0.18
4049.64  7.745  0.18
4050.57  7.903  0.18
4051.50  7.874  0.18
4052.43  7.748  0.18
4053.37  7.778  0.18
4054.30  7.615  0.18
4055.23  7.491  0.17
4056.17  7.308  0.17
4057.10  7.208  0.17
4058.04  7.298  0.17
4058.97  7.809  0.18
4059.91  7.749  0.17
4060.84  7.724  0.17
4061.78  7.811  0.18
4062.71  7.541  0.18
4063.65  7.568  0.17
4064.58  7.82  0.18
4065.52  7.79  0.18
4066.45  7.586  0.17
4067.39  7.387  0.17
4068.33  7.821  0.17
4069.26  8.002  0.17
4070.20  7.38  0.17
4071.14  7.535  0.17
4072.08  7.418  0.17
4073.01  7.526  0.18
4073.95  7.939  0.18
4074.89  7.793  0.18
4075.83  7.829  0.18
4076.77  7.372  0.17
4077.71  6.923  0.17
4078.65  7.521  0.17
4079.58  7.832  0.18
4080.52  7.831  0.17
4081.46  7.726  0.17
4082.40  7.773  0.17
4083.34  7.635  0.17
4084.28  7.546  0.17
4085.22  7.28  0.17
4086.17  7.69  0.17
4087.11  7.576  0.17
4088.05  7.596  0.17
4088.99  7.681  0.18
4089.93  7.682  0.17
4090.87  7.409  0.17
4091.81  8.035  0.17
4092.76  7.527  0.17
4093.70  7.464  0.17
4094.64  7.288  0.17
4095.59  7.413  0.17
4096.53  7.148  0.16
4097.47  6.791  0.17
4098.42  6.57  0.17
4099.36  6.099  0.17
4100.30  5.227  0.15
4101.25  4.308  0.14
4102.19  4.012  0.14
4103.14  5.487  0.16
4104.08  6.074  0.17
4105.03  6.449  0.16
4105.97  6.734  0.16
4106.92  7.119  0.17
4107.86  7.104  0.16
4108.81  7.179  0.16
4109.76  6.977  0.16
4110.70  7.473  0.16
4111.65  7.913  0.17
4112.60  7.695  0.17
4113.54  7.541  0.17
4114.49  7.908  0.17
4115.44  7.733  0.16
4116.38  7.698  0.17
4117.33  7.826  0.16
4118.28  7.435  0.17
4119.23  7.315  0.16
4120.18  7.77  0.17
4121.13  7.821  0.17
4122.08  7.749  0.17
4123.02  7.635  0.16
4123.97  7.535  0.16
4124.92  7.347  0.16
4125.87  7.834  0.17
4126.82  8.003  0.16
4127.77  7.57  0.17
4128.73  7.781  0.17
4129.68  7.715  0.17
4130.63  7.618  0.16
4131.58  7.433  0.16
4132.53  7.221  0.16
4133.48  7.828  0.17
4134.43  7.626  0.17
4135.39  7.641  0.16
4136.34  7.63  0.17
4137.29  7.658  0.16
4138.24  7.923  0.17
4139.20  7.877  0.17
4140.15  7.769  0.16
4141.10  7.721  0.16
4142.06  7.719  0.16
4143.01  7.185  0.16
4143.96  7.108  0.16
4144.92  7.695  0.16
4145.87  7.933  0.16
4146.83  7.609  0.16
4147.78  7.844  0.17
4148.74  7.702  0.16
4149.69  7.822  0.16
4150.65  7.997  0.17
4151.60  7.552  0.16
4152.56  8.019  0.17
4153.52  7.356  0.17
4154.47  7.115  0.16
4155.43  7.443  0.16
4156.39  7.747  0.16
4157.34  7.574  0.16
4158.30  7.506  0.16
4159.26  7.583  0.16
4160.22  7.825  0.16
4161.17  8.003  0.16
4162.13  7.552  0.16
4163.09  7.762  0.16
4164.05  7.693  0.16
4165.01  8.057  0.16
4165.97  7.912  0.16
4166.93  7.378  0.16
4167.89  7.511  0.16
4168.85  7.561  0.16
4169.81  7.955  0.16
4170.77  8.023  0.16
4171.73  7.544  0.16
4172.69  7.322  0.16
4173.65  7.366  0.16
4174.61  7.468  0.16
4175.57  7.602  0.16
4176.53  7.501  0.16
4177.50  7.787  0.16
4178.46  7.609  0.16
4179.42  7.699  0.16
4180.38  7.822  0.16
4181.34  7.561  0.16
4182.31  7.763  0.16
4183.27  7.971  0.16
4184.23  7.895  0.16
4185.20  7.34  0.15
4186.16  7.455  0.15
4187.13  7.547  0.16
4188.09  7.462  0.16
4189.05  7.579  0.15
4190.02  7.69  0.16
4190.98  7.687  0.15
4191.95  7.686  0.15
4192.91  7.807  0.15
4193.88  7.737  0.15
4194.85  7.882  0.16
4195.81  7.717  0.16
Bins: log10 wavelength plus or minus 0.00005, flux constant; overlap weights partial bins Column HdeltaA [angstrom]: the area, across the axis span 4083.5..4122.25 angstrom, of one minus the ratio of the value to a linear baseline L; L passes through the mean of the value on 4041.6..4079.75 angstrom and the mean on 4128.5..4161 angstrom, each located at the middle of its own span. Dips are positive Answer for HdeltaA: 2.7 angstrom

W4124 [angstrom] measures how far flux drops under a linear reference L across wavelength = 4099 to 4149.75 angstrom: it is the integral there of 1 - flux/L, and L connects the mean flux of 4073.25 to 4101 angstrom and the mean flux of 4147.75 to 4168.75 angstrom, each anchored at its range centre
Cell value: 1.5 angstrom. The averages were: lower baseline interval 7.36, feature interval 7.31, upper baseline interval 7.67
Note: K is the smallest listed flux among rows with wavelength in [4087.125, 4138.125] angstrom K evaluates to 4.012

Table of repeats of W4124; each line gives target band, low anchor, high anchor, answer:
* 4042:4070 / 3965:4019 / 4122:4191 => -1.63 angstrom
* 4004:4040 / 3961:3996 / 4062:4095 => -4.04 angstrom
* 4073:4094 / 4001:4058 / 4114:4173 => 0.18 angstrom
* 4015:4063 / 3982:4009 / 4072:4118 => -1.68 angstrom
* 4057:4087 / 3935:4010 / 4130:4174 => -1.33 angstrom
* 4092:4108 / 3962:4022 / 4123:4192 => 2.15 angstrom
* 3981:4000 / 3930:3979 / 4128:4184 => -4.18 angstrom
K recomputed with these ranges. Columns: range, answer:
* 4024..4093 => 6.923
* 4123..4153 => 7.108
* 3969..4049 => 1.768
